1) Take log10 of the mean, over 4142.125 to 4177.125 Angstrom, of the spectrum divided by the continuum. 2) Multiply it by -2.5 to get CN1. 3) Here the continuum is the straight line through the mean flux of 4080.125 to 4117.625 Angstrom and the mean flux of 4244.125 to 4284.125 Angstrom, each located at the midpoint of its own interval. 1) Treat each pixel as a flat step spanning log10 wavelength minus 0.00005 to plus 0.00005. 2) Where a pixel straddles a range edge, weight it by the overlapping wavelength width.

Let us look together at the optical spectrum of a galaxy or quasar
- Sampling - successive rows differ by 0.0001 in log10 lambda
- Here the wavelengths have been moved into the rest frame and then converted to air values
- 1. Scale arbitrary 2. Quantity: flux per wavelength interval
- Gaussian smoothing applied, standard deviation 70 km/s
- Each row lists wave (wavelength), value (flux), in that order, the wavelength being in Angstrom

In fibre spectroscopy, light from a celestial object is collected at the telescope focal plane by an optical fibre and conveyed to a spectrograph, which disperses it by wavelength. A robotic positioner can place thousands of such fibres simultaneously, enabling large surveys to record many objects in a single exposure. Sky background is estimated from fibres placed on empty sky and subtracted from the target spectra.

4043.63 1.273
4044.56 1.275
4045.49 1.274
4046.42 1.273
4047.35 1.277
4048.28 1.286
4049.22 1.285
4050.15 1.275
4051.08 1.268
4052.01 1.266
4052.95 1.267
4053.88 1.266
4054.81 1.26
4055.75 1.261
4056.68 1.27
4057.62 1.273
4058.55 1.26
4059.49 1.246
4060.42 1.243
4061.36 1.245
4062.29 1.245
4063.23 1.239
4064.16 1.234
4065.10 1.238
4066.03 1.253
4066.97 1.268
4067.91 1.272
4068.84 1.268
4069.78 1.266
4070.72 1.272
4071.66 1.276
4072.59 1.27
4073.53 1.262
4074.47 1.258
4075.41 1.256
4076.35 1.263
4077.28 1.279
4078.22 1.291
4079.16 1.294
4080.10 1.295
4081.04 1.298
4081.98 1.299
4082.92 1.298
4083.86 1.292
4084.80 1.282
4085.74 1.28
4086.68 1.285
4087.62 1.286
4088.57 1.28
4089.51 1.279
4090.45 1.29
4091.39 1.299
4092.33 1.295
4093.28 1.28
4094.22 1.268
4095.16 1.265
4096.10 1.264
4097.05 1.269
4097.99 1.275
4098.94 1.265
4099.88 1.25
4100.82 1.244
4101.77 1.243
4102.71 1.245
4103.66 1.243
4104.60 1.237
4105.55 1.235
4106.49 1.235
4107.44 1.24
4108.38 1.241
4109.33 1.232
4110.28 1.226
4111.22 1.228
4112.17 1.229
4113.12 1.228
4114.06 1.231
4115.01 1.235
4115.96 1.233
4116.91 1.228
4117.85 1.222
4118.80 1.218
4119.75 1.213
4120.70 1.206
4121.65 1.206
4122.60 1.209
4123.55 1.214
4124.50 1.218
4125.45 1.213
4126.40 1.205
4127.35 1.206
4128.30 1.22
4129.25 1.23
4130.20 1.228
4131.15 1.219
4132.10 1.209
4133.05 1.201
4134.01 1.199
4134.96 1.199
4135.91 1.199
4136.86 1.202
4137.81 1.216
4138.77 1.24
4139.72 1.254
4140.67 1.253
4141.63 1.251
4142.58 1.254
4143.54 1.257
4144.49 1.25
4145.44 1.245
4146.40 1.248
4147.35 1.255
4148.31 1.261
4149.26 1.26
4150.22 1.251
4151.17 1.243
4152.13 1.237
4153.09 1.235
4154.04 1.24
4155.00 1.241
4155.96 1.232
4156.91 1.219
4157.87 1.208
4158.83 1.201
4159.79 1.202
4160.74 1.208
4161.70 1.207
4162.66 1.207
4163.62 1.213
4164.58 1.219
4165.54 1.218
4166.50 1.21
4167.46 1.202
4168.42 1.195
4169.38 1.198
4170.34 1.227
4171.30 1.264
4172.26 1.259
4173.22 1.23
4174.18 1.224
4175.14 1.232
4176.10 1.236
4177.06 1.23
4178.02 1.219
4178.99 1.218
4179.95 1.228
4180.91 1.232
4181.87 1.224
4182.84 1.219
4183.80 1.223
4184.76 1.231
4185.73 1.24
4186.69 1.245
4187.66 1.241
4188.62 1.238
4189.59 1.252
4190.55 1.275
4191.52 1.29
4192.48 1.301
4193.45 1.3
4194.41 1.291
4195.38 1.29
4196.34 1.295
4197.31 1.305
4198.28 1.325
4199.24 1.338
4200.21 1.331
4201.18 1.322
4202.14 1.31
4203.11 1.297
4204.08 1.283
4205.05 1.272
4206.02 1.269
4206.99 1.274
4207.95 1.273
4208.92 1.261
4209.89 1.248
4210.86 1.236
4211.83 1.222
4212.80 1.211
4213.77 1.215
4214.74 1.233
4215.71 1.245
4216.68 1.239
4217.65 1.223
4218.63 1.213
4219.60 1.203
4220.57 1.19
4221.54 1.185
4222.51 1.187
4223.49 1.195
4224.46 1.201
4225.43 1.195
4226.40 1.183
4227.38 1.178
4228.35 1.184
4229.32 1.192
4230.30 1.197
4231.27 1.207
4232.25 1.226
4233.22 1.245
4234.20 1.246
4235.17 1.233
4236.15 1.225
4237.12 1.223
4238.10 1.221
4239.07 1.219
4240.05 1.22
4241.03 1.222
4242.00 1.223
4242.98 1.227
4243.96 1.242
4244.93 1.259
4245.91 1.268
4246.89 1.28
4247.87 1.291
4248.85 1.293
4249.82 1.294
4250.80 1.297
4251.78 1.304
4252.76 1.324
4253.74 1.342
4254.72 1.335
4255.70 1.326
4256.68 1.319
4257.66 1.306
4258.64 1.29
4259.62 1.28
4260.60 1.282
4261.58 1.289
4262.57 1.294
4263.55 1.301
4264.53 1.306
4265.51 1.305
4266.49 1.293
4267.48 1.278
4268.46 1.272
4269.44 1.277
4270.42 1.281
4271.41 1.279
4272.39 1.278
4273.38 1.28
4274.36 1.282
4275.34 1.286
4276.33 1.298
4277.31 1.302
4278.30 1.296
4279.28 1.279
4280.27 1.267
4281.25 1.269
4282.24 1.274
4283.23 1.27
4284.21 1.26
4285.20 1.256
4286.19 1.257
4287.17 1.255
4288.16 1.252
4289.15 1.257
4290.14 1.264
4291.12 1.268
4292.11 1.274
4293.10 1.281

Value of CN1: 0.036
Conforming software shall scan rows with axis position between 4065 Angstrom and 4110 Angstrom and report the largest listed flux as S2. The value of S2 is 1.299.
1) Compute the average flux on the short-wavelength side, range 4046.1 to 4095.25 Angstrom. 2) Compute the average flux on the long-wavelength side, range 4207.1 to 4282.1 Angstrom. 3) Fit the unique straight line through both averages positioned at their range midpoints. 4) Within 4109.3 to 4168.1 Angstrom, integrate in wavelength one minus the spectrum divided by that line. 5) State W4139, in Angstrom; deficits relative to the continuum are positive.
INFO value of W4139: 1.9 Angstrom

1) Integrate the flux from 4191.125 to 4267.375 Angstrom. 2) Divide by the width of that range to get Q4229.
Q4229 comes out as 1.26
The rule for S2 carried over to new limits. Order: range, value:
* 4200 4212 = 1.331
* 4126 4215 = 1.338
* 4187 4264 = 1.342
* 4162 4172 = 1.264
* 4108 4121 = 1.241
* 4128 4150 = 1.261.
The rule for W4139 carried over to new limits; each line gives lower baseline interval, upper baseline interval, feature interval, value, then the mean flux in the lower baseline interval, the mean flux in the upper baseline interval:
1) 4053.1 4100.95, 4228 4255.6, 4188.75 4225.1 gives -0.1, 1.27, 1.25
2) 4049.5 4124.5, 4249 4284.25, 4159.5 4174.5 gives 0.6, 1.26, 1.29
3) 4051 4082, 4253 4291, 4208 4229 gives 1.1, 1.26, 1.29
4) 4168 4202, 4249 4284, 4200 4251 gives 1.5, 1.26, 1.29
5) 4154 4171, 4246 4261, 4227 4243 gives 0.8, 1.21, 1.3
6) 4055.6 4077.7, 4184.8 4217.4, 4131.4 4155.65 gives 0.6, 1.26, 1.27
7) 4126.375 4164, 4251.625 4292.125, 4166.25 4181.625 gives 0.2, 1.23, 1.29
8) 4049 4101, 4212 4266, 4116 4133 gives 0.6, 1.27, 1.25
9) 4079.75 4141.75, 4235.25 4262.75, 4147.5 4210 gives 0.5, 1.24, 1.27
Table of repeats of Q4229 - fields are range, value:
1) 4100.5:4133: 1.23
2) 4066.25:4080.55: 1.27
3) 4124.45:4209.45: 1.24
